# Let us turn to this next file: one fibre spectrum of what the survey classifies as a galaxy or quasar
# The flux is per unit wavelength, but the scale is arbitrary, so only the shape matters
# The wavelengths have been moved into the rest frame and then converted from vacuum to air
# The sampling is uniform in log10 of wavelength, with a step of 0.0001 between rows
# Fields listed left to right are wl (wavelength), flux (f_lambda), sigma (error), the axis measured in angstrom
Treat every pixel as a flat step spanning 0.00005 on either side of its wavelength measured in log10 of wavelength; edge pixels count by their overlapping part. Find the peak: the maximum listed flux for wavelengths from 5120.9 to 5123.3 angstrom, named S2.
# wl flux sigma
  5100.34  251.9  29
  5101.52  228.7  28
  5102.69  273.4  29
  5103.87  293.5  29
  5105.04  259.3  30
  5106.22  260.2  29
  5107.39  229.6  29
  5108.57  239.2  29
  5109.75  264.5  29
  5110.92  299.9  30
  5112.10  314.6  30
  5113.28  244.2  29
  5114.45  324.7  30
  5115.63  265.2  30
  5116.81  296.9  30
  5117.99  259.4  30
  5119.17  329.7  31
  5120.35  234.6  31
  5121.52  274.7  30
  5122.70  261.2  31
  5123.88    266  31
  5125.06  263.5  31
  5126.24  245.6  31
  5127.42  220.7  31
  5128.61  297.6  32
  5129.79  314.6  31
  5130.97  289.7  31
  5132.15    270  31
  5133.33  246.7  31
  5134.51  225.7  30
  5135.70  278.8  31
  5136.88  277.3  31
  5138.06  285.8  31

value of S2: 274.7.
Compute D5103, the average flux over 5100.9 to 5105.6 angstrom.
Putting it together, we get 264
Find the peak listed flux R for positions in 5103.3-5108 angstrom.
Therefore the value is 293.5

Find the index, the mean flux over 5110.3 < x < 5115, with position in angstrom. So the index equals 296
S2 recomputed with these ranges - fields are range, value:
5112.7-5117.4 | 324.7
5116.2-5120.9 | 329.7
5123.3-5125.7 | 266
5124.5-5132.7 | 314.6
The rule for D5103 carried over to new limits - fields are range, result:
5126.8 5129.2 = 258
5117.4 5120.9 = 275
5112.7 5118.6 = 278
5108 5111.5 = 268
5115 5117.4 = 281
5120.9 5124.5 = 268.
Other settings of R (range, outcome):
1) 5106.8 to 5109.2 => 239.2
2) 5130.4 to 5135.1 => 289.7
